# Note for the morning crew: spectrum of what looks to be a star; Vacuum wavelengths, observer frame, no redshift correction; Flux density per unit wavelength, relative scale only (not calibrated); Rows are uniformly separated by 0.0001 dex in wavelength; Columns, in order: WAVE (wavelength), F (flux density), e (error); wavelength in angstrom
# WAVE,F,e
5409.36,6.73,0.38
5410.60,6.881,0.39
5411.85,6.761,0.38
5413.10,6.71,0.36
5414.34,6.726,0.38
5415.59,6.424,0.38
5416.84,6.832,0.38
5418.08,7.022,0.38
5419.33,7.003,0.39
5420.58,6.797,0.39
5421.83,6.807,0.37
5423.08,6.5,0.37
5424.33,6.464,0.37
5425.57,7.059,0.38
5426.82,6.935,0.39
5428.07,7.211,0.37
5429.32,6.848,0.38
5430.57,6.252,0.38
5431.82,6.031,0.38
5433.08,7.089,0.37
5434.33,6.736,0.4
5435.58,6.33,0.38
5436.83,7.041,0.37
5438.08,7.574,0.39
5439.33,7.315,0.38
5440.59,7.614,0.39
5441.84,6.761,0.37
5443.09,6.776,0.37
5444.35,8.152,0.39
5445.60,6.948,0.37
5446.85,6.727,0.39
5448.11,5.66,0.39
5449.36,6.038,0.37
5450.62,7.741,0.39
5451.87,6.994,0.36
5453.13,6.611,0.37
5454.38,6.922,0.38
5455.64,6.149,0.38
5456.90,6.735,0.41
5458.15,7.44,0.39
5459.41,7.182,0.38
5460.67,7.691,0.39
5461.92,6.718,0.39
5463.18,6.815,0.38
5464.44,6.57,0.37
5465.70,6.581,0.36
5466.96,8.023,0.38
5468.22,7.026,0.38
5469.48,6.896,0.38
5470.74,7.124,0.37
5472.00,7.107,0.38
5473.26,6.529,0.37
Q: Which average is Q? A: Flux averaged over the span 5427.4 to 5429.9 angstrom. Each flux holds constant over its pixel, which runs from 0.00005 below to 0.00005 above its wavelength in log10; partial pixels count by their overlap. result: 7.03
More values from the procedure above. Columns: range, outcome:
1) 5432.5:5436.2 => 6.72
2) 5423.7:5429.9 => 6.91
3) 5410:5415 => 6.76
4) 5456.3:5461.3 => 7.28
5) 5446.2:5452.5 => 6.63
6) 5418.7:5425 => 6.72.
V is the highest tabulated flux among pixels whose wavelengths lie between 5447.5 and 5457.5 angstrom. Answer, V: 7.741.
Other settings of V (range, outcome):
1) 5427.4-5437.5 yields 7.211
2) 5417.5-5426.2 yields 7.059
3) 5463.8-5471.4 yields 8.023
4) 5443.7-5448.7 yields 8.152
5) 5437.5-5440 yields 7.574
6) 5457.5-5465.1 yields 7.691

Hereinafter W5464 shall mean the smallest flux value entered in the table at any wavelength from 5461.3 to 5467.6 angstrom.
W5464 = 6.57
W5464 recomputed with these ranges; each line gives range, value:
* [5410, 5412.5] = 6.761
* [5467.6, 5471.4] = 6.896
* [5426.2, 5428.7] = 6.935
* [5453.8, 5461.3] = 6.149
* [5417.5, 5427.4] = 6.464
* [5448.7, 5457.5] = 6.038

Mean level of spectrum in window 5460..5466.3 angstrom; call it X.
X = 6.88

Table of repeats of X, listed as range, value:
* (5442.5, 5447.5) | 7.14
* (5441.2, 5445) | 7.24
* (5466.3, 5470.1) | 7.3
